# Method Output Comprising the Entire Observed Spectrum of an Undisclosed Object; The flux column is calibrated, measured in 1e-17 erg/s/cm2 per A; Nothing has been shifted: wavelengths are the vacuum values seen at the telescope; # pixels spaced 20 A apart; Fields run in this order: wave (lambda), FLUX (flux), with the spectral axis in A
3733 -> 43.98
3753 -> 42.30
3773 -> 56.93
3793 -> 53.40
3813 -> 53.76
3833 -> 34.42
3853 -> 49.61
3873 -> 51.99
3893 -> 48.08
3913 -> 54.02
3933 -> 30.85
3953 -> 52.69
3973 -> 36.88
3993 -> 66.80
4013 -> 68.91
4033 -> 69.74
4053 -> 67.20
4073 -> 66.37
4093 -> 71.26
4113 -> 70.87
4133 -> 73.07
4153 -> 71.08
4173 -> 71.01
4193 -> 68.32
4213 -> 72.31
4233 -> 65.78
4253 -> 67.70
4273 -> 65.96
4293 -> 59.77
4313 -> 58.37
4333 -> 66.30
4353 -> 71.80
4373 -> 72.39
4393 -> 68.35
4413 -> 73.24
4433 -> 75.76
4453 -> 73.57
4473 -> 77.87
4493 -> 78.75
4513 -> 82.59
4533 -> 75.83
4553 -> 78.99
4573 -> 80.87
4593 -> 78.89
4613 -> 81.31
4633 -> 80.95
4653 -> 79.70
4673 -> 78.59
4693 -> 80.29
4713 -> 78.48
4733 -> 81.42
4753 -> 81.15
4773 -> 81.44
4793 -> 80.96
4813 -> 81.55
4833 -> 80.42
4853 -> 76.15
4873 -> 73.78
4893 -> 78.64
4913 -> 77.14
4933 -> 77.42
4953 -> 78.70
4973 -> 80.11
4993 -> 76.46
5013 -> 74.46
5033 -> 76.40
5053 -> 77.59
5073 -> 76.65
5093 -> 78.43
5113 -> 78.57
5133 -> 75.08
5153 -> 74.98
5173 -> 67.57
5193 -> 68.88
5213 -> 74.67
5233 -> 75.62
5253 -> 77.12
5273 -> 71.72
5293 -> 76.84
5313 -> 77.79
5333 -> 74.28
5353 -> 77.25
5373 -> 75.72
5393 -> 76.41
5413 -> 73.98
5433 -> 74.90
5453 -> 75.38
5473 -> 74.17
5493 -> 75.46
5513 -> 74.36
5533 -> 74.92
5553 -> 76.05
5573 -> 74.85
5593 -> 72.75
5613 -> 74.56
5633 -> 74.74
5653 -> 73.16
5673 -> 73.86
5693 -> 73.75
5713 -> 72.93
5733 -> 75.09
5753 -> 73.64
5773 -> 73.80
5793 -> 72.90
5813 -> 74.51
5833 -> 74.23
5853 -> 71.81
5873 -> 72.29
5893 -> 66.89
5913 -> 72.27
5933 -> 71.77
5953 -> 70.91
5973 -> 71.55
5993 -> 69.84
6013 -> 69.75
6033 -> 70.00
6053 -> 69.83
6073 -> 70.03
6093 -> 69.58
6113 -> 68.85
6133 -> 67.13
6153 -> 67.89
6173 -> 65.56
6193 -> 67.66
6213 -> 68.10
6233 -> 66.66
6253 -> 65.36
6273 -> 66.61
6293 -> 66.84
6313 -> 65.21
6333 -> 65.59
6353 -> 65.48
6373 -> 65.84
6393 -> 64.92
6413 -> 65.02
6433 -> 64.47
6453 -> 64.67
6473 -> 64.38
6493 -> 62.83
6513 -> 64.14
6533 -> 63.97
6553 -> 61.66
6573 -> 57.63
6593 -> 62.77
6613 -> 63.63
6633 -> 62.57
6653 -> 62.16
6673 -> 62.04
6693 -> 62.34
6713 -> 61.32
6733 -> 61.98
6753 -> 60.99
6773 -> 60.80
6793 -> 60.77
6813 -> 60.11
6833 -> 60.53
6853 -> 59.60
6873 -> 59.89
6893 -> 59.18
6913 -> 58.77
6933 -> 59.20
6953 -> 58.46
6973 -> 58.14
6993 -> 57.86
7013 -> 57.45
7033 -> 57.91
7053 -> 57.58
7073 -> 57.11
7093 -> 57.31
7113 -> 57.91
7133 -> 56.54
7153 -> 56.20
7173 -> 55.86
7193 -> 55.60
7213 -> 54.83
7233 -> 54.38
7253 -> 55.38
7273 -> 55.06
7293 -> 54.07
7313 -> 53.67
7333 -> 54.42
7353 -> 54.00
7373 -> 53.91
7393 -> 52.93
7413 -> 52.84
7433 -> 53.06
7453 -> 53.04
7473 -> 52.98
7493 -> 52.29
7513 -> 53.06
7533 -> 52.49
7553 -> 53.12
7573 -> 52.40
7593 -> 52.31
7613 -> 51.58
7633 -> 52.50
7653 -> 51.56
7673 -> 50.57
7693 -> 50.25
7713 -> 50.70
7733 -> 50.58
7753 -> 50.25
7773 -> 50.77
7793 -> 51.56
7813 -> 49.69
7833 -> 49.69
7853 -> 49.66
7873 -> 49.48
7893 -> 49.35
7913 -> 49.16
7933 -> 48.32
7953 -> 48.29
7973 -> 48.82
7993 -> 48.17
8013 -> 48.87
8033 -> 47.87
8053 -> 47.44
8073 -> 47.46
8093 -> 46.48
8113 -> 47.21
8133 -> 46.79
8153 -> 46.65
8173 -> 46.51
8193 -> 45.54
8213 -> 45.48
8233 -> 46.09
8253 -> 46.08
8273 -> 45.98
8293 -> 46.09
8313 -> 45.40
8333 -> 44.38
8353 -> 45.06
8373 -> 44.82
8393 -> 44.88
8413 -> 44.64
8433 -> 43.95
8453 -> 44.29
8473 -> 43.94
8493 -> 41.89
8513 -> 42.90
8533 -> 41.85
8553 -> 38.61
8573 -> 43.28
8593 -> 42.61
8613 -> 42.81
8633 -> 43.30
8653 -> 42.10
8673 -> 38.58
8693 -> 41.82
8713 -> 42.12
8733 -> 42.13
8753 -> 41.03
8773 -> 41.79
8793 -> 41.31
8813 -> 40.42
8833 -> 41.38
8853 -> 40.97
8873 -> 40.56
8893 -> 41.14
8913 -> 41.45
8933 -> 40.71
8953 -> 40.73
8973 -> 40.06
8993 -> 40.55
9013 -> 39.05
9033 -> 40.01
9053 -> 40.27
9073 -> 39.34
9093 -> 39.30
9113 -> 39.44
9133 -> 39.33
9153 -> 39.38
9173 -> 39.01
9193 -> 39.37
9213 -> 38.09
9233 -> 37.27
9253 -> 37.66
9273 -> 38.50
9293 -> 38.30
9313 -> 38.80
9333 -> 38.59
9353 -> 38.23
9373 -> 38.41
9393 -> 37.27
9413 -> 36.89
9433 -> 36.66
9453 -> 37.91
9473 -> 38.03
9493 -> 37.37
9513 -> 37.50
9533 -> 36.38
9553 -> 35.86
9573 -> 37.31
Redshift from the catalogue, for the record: 0.00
